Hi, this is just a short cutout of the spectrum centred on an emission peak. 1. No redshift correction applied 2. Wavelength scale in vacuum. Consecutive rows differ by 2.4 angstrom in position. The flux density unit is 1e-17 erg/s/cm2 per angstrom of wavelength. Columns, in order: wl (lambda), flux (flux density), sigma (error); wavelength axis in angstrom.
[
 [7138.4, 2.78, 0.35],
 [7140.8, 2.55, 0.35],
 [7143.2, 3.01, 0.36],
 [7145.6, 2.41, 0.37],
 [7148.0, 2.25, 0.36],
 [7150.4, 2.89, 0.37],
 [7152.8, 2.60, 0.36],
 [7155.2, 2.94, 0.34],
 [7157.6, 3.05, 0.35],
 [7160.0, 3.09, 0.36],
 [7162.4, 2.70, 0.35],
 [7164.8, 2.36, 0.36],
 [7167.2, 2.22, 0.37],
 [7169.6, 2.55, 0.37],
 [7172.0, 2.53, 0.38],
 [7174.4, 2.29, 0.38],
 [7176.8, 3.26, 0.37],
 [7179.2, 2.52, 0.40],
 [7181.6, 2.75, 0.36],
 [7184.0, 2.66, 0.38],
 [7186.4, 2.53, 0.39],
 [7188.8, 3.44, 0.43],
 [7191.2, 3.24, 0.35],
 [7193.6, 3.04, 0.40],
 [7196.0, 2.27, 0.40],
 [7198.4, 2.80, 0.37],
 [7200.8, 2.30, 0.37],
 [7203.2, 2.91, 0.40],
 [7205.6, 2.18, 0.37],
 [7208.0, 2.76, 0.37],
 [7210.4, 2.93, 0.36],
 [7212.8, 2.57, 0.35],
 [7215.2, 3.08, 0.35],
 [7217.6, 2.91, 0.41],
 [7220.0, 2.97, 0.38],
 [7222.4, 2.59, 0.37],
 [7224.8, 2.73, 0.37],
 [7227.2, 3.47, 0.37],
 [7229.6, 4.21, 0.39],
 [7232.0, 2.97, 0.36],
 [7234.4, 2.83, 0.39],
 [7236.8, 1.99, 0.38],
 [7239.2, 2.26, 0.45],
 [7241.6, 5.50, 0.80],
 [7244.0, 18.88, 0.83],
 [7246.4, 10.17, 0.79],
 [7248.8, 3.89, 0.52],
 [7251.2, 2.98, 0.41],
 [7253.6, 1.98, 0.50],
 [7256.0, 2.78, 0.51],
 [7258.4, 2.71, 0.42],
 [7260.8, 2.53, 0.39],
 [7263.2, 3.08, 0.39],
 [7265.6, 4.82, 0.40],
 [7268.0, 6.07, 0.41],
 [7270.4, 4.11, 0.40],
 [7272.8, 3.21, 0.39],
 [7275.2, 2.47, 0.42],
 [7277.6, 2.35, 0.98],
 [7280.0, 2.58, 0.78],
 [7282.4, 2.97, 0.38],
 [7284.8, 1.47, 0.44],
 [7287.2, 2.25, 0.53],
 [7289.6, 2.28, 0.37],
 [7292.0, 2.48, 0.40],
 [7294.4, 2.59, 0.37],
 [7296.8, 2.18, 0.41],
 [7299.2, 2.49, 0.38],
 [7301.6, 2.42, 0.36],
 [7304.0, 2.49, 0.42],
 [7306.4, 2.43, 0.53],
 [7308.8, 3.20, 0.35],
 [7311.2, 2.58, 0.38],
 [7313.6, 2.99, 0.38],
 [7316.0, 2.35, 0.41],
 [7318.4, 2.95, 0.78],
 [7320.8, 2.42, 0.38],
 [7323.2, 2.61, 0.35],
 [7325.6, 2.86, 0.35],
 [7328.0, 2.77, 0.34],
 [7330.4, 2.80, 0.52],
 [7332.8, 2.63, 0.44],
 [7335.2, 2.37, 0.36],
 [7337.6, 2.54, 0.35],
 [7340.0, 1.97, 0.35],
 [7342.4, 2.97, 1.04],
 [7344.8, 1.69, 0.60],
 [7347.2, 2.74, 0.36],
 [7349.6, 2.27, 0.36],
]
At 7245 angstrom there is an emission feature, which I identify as H-alpha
